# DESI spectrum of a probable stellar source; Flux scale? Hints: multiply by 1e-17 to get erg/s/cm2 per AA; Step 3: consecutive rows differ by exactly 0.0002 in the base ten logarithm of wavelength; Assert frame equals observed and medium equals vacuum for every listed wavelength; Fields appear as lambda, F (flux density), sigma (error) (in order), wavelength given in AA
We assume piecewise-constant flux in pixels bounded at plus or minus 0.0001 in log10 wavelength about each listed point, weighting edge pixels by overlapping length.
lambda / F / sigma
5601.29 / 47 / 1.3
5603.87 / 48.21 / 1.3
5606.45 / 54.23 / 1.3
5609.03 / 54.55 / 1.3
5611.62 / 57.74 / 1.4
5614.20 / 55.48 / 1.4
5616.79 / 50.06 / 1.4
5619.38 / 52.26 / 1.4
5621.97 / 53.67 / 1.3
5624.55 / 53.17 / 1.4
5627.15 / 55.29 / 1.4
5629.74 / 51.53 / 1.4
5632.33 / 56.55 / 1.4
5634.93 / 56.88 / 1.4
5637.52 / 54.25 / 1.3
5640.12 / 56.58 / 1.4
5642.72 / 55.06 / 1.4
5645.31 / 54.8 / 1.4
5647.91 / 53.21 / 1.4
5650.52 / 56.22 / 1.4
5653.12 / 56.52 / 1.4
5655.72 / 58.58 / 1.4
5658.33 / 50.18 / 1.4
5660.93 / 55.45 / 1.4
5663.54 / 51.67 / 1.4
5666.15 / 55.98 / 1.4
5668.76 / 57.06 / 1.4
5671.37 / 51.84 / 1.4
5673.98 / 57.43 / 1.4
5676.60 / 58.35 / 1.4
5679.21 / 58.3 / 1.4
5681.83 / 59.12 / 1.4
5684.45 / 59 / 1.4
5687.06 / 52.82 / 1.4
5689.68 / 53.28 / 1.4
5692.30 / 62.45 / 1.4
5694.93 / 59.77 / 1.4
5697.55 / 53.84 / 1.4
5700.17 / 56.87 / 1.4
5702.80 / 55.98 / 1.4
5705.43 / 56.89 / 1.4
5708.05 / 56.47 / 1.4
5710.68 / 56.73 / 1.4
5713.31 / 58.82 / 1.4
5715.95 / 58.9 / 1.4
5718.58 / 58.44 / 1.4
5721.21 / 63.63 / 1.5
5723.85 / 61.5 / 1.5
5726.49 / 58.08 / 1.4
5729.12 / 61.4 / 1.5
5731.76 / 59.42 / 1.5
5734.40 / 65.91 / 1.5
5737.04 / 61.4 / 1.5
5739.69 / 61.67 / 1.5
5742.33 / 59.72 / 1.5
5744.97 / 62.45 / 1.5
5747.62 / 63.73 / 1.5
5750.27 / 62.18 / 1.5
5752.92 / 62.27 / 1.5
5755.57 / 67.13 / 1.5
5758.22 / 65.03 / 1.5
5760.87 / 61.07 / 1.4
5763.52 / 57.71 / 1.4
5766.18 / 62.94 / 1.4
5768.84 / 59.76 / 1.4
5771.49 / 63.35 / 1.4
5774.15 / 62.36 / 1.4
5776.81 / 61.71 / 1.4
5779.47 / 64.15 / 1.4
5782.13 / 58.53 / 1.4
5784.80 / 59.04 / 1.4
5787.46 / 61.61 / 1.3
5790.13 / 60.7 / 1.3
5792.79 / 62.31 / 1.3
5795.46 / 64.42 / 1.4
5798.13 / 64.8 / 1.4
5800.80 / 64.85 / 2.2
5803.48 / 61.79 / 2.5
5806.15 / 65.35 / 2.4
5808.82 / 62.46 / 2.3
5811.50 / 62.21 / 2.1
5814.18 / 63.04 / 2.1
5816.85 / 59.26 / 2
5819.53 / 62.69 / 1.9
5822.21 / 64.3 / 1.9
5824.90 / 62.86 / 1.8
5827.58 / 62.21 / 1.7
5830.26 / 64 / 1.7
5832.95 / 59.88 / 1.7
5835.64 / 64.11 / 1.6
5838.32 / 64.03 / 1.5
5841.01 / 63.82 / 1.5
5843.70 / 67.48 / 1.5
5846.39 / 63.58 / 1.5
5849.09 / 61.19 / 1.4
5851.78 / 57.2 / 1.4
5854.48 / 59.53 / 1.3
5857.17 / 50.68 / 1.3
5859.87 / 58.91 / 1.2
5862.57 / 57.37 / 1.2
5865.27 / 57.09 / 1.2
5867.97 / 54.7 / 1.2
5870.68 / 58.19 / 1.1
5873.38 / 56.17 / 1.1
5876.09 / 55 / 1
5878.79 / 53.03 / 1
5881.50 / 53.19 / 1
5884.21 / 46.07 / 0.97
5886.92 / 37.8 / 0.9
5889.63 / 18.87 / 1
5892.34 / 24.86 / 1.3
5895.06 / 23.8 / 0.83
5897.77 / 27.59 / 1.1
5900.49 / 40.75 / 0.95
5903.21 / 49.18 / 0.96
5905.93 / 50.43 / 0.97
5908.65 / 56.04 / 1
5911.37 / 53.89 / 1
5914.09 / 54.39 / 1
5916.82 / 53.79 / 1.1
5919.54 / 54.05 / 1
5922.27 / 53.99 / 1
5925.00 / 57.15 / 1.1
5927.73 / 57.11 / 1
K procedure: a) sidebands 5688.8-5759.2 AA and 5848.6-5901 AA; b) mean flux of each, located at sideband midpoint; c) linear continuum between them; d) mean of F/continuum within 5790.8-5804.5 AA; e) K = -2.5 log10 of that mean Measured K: -0.18 mag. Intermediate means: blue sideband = 60.2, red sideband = 47.5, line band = 63.5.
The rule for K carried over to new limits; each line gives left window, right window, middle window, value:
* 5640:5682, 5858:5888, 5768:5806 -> -0.15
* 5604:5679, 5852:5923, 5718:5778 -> -0.19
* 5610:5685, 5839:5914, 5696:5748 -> -0.11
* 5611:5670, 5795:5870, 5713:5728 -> -0.05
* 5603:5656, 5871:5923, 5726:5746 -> -0.20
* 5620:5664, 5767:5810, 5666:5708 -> 0.00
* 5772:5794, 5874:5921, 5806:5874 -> -0.15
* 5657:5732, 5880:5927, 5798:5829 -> -0.25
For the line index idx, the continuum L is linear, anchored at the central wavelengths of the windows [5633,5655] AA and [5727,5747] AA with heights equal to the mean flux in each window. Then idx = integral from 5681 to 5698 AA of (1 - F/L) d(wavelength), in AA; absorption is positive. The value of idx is 0.4 AA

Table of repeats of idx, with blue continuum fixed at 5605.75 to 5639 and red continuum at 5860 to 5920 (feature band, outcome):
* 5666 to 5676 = -0.5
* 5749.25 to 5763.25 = -3.4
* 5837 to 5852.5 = -4.7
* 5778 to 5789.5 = -2.5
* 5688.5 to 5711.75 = -2.1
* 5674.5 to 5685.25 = -1.2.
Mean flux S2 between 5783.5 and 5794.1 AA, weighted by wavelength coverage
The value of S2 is 61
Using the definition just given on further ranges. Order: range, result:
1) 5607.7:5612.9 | 56.1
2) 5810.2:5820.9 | 61.8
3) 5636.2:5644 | 55.3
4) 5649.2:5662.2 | 55.4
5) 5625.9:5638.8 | 54.9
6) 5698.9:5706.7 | 56.5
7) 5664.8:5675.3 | 55.5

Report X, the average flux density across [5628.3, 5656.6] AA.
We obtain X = 55.4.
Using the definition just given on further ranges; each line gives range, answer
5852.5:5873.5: 56.6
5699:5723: 58.1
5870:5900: 40.9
